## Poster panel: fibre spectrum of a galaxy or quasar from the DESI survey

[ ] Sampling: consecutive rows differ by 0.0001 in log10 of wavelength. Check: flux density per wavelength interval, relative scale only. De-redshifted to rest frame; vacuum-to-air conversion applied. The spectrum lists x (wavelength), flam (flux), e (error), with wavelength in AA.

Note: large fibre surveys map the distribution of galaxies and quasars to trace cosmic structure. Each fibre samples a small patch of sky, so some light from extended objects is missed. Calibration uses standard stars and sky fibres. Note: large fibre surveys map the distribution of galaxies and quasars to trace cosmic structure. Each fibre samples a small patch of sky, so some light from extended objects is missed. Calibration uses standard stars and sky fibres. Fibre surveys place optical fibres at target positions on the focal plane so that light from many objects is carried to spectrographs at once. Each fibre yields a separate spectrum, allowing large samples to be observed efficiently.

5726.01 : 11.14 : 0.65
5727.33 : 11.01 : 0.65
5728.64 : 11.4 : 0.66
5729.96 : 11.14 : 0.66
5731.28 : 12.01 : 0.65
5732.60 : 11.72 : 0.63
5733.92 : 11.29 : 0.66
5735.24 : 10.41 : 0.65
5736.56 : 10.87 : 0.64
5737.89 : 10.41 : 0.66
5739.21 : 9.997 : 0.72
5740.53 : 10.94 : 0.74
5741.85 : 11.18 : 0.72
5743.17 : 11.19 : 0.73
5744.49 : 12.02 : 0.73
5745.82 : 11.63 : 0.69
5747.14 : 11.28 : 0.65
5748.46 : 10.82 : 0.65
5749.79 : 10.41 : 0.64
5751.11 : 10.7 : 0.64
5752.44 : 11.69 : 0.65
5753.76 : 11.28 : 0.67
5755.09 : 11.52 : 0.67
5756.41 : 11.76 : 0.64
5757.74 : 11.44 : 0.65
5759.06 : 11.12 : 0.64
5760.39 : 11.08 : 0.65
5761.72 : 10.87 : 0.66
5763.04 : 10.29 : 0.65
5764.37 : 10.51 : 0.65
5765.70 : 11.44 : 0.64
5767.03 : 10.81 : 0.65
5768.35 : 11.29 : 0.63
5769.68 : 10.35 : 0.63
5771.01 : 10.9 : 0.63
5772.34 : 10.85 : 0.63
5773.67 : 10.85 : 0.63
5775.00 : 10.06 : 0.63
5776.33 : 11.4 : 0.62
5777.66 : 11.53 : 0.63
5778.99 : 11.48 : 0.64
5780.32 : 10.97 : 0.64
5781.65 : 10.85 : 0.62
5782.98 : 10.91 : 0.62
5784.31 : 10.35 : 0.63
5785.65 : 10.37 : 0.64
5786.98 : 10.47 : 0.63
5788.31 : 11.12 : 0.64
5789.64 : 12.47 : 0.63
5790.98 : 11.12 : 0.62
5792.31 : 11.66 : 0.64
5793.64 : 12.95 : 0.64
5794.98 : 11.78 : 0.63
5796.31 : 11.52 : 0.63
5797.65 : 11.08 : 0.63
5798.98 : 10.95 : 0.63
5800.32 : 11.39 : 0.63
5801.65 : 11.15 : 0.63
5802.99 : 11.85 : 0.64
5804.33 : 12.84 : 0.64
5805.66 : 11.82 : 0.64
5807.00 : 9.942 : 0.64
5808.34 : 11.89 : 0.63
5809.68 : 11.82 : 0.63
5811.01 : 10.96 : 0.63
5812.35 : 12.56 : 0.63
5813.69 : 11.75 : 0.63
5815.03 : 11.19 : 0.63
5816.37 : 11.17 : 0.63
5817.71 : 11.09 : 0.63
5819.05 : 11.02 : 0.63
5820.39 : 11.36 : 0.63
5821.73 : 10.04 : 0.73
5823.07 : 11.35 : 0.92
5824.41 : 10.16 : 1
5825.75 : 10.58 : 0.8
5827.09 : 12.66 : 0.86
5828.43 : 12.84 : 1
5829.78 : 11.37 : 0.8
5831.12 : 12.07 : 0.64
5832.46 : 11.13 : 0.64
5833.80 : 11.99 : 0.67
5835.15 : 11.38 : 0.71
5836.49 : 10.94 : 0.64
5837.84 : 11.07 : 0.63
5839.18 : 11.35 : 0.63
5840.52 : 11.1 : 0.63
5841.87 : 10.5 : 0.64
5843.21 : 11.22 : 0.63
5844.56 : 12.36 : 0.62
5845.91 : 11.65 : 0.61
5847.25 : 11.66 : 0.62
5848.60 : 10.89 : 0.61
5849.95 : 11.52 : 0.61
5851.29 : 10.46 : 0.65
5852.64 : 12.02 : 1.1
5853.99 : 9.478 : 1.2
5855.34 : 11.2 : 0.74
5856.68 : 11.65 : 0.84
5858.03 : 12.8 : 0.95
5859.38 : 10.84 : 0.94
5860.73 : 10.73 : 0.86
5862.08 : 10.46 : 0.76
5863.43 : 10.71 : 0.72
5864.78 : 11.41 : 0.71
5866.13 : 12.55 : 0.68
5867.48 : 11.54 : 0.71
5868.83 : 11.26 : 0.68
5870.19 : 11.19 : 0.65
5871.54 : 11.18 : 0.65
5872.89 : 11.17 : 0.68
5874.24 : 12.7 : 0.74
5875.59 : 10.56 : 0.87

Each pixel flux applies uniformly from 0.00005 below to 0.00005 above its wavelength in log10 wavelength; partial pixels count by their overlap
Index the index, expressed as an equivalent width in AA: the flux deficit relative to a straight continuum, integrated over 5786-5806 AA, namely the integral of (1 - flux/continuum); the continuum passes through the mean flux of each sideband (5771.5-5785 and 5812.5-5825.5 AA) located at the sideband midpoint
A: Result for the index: -1.1 AA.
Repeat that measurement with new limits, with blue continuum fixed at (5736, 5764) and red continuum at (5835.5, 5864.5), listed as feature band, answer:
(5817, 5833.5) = -0.3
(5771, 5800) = -0.2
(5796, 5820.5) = -0.7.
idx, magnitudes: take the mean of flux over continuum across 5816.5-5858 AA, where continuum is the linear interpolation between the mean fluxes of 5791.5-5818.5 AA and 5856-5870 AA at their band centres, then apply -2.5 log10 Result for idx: 0.02 mag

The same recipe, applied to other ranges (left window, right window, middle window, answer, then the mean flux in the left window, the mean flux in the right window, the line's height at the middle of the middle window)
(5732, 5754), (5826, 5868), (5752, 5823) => 0.00 mag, 11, 11.4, 11.2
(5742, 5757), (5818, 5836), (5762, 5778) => 0.05 mag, 11.3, 11.4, 11.3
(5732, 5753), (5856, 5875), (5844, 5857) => 0.01 mag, 11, 11.4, 11.4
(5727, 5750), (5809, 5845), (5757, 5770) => 0.02 mag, 11.1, 11.4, 11.2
